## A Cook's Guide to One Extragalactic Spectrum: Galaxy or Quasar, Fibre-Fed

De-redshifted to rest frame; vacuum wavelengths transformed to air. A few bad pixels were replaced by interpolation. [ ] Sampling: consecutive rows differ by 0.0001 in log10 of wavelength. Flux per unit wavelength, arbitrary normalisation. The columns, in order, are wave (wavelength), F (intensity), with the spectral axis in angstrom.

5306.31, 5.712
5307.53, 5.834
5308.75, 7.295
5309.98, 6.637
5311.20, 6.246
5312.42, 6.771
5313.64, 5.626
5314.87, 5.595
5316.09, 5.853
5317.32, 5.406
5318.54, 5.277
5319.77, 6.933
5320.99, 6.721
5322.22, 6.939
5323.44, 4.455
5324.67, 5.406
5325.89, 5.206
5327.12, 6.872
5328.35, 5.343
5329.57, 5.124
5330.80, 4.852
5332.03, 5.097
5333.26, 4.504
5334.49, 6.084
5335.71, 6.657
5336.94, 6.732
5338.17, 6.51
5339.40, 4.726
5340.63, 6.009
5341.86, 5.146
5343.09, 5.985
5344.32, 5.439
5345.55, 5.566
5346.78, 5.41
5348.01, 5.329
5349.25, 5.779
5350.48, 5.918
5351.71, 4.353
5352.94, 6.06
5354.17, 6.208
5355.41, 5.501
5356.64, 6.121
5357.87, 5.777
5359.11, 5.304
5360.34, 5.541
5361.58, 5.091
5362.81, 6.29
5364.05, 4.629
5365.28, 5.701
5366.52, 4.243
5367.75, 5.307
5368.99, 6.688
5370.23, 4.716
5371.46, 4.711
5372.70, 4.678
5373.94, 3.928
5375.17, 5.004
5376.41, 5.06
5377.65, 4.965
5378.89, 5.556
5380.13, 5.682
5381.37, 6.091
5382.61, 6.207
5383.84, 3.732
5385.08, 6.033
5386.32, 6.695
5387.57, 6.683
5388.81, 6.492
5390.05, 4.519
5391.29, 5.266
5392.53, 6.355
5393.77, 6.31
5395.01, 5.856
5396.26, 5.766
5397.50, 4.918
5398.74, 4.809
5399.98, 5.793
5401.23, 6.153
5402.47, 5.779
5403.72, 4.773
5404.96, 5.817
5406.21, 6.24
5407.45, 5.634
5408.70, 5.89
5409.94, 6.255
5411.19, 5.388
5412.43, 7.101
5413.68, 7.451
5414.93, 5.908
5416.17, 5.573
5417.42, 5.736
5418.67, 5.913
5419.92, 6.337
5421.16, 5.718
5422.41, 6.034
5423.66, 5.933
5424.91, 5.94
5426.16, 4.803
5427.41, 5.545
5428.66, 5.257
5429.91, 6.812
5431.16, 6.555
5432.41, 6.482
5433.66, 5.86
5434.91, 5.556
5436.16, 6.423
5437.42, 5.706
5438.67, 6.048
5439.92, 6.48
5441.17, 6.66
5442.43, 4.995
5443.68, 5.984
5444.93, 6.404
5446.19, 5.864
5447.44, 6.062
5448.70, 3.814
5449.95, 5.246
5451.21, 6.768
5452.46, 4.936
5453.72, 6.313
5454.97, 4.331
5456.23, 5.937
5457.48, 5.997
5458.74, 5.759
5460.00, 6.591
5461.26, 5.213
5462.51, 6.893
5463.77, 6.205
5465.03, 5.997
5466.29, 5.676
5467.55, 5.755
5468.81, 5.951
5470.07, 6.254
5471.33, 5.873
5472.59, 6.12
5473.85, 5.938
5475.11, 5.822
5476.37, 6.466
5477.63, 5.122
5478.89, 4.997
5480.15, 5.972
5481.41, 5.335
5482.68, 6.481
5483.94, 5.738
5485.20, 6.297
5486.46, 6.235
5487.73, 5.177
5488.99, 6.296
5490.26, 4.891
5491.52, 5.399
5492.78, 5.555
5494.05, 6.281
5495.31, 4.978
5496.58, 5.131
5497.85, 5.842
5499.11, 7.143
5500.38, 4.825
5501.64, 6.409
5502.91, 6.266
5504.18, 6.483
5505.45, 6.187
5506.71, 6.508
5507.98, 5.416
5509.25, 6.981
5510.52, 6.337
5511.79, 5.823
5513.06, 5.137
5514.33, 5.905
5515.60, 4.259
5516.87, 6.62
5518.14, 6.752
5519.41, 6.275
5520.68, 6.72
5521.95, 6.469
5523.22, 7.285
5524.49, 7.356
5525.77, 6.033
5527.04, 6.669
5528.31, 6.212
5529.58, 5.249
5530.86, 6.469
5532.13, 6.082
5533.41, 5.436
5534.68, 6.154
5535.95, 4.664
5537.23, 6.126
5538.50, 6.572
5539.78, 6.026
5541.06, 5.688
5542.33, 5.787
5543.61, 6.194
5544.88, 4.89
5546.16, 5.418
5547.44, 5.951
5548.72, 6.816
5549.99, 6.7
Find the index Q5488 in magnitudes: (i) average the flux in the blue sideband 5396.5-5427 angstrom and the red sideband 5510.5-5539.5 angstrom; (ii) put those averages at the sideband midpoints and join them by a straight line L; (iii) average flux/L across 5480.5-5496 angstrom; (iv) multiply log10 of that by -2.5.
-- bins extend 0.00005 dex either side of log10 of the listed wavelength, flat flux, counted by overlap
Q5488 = 0.054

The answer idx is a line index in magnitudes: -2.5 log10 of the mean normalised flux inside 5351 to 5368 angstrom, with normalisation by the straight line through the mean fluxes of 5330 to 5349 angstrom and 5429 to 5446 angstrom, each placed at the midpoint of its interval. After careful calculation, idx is 0.05 mag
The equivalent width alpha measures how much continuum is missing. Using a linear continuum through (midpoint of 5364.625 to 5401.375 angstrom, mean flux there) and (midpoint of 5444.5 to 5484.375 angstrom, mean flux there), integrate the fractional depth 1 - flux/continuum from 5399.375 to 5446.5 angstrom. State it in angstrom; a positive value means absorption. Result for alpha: -2.9 angstrom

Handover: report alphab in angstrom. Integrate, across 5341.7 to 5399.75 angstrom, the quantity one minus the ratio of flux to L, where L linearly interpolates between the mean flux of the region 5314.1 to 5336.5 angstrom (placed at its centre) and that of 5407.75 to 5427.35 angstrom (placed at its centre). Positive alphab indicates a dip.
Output 3.5 angstrom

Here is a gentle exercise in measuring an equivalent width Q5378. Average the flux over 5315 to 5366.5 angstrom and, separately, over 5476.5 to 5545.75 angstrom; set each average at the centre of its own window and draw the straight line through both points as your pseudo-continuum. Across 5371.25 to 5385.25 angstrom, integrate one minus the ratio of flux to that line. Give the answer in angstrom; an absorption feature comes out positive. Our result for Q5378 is 1.4 angstrom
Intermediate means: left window 5.64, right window 5.95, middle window 5.12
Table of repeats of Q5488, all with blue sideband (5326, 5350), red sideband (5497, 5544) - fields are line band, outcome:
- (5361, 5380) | 0.12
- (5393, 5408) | 0.03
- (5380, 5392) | 0.00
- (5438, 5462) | 0.03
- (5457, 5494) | 0.02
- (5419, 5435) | -0.01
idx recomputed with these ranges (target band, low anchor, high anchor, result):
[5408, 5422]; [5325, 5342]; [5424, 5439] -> -0.045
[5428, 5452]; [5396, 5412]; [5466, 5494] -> -0.041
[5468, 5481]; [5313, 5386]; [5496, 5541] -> 0.020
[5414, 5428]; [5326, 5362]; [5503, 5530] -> 0.016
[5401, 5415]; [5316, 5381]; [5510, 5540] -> -0.059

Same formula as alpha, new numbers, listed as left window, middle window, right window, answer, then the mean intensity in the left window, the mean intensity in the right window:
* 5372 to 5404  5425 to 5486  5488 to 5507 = -1.5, 5.51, 5.86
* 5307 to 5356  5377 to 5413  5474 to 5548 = 0.6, 5.78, 5.95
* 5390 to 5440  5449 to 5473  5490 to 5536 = 0.4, 5.88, 6.03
